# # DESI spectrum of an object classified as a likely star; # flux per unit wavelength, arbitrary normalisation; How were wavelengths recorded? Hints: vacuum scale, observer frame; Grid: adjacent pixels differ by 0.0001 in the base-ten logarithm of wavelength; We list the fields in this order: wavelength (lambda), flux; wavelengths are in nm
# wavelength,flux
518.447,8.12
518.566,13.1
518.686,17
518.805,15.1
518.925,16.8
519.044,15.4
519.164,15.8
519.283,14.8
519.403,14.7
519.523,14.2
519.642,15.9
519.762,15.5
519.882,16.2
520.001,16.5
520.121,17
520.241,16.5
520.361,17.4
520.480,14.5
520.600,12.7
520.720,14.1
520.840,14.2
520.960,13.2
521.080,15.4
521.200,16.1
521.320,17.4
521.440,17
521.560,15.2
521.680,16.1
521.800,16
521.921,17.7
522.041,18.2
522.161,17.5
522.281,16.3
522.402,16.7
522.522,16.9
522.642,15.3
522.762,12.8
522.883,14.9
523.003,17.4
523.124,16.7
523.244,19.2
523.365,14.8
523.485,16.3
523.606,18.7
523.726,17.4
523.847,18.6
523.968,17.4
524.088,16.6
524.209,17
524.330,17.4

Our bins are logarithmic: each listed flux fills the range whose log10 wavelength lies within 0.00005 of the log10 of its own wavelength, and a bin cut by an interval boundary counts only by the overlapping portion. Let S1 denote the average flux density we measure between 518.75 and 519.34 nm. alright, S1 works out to 15.6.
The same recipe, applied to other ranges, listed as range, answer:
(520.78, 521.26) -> 14.7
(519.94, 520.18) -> 16.8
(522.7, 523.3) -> 16.2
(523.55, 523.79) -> 18.1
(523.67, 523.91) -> 17.9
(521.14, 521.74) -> 16.4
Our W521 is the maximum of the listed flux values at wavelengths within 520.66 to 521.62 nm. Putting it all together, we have 17.4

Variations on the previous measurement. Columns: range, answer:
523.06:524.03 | 19.2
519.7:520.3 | 17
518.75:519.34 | 16.8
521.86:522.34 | 18.2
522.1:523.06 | 17.5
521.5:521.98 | 17.7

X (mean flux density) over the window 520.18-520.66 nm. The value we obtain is 15.3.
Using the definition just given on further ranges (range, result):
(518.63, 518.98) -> 16.3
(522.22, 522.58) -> 16.6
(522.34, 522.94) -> 15.3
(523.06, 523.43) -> 16.9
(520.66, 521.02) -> 13.8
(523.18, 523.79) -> 17.3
